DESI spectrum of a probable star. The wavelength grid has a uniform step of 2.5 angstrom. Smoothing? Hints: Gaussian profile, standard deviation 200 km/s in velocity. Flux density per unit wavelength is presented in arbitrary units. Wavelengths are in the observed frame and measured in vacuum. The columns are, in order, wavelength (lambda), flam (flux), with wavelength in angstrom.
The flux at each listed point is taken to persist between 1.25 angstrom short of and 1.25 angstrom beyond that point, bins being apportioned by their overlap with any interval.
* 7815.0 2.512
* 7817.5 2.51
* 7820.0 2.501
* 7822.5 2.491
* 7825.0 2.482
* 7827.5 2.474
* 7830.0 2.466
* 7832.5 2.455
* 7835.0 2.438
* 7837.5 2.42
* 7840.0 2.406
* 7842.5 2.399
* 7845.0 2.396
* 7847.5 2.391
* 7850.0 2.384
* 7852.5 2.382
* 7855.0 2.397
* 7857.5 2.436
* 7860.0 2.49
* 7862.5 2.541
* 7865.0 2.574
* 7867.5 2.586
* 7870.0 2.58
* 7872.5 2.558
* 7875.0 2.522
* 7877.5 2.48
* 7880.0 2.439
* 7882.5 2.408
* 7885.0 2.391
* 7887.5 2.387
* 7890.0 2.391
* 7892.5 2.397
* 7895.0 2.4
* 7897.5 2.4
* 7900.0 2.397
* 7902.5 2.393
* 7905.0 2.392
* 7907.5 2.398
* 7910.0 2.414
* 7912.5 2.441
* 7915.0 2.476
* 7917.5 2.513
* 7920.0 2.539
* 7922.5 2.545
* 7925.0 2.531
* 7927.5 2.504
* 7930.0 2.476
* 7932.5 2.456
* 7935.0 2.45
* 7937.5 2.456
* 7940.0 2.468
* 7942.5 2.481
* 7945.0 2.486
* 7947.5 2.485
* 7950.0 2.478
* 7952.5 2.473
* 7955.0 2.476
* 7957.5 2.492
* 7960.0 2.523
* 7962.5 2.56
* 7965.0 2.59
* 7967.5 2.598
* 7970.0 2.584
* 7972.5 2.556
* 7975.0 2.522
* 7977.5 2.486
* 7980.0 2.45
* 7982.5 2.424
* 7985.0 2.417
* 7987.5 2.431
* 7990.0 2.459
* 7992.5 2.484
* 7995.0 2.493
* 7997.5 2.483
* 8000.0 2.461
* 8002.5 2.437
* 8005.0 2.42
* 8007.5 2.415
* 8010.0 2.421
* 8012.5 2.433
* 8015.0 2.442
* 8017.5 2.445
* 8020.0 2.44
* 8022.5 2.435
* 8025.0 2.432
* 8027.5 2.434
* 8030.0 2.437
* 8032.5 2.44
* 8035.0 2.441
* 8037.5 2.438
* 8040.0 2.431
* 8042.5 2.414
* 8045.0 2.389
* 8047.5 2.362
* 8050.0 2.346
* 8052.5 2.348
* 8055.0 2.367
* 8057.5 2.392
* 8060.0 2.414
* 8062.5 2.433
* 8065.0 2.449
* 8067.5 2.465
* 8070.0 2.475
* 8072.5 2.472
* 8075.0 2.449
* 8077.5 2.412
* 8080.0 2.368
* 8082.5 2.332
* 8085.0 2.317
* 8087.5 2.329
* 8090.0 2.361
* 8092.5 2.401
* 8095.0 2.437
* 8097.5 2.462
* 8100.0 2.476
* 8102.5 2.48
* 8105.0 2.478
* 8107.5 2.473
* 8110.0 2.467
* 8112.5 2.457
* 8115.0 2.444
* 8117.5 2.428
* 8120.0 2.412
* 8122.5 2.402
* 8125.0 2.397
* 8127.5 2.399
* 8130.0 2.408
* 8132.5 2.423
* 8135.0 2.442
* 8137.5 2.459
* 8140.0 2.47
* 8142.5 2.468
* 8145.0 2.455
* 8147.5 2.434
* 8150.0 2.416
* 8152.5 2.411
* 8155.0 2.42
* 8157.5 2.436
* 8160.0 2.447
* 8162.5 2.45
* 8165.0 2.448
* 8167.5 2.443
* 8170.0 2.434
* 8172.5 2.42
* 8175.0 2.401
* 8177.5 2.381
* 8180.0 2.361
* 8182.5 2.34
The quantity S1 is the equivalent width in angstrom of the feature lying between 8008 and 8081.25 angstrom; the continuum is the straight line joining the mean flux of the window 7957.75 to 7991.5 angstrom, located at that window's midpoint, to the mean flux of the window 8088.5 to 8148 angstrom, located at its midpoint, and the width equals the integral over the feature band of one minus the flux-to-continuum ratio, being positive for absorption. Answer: 1.5 angstrom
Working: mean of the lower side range 2.51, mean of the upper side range 2.44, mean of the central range 2.42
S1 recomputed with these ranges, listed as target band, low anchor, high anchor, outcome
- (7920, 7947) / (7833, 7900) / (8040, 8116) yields -0.6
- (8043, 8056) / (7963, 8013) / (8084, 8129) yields 0.5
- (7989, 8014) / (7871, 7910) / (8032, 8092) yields -0.4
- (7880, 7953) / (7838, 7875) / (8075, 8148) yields 0.2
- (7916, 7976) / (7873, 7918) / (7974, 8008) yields -1.7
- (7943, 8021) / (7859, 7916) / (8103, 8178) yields -1.0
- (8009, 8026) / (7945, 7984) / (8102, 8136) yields 0.3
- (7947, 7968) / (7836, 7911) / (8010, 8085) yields -0.8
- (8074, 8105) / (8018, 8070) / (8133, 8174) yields 0.3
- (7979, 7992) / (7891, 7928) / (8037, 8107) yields 0.0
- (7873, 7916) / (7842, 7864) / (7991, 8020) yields 0.2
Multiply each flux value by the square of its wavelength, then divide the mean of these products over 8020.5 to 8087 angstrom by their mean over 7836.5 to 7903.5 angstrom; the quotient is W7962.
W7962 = 1.0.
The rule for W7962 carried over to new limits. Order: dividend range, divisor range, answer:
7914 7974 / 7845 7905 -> 1.04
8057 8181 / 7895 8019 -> 1.02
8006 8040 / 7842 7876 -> 1.02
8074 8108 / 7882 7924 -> 1.04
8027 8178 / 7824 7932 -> 1.04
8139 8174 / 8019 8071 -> 1.04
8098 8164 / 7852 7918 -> 1.06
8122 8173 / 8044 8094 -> 1.04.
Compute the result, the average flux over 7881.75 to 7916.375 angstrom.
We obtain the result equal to 2.41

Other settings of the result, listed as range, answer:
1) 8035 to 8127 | 2.42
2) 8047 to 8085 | 2.4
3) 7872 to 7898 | 2.43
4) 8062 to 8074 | 2.46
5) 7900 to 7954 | 2.47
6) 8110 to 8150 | 2.43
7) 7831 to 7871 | 2.45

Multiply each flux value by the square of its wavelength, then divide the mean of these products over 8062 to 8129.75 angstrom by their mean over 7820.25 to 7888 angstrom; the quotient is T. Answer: 1.05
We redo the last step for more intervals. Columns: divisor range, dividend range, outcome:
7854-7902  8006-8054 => 1.02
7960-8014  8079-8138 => 1.00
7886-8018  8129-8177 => 1.04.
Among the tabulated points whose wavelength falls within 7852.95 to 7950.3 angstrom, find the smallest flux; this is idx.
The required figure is 2.387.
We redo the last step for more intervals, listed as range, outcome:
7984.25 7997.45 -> 2.417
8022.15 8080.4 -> 2.346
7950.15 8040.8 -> 2.415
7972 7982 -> 2.45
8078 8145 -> 2.317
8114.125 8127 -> 2.397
